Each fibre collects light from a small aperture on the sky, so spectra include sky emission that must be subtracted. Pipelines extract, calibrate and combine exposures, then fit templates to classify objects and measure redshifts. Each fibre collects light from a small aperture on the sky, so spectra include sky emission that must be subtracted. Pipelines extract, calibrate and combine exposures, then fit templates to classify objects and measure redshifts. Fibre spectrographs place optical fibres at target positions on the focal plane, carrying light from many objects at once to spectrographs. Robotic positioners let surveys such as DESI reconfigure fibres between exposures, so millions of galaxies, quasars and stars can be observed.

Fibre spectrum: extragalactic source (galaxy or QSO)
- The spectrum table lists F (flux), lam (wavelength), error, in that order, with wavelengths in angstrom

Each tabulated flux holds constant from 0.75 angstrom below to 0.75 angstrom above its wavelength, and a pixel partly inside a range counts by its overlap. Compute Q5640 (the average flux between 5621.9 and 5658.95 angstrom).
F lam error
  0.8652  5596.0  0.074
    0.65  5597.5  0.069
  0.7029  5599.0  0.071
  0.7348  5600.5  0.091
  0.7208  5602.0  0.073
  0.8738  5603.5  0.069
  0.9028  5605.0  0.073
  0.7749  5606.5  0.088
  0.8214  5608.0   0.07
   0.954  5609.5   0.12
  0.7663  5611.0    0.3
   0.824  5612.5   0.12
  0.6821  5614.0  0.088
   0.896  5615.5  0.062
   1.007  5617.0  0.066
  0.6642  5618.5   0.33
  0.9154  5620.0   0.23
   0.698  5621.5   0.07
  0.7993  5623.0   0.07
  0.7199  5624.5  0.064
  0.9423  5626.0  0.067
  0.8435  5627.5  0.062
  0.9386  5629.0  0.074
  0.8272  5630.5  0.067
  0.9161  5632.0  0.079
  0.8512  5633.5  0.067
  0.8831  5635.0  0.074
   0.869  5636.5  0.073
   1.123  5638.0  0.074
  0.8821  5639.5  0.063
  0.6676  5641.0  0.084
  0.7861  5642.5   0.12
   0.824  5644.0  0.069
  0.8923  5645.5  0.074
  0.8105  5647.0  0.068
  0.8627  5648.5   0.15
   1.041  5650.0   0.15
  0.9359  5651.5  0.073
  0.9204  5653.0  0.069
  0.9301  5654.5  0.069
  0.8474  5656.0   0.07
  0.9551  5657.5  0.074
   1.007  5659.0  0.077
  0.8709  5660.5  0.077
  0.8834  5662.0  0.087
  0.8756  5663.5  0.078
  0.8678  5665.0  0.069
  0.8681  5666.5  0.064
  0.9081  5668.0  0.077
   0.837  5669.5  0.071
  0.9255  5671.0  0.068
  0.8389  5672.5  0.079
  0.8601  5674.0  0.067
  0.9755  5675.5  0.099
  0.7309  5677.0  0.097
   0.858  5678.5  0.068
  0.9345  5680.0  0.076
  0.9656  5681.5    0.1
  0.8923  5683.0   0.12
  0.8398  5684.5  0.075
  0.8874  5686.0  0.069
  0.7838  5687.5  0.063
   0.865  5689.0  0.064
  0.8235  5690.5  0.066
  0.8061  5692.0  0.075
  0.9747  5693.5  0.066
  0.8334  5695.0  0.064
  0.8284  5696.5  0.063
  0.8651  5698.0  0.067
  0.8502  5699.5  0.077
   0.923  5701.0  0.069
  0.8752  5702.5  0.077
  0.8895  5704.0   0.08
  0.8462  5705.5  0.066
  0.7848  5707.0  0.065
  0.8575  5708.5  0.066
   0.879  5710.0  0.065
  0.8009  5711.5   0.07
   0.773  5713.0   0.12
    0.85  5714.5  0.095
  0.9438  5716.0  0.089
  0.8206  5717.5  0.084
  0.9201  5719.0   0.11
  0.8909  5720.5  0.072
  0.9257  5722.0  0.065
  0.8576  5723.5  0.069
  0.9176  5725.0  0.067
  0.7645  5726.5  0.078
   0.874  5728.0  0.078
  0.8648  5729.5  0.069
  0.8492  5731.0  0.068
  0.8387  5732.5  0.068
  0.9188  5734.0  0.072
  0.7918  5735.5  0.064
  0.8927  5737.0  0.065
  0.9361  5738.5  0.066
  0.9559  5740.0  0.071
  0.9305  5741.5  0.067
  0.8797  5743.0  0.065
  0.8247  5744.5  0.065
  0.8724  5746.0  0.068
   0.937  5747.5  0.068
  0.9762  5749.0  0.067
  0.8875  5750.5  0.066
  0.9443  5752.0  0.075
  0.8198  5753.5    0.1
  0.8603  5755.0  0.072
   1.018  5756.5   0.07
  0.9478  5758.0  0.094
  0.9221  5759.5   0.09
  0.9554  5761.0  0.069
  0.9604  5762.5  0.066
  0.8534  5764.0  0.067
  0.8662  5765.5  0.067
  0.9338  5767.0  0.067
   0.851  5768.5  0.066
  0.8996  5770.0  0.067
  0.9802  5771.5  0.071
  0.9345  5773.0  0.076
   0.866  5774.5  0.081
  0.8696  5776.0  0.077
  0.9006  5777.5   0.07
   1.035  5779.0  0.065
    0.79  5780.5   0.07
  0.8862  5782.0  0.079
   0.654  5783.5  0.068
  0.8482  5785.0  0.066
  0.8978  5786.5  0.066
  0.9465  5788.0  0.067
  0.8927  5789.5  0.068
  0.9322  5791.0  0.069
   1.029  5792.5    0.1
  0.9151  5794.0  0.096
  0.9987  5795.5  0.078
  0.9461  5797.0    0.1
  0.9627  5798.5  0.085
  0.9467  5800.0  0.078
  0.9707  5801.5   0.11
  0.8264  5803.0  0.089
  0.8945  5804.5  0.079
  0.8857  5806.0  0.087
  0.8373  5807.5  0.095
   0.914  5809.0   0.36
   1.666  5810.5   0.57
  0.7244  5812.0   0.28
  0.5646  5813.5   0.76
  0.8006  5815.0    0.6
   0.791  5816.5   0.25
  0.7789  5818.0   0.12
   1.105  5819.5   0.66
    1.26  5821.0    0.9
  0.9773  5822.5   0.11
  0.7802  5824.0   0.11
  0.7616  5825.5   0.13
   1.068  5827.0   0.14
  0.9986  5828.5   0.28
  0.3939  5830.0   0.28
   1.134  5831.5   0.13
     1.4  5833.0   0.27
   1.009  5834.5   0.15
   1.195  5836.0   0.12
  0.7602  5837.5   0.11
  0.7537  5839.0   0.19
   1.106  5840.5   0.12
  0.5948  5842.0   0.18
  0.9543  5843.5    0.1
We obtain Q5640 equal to 0.879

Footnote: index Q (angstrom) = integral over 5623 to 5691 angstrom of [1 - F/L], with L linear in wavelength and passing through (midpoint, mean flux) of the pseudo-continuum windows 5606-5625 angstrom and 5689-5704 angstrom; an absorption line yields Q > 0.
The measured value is -3.2 angstrom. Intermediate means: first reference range 0.811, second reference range 0.866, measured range 0.879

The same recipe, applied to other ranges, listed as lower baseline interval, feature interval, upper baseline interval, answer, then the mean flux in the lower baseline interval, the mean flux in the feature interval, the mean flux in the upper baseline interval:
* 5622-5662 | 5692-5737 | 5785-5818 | 1.8 angstrom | 0.881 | 0.862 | 0.916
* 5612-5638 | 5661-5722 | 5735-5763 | 1.1 angstrom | 0.848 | 0.867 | 0.912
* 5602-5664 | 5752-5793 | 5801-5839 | 0.7 angstrom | 0.864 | 0.902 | 0.936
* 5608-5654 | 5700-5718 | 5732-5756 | 0.6 angstrom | 0.858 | 0.854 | 0.894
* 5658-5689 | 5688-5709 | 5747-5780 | 0.8 angstrom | 0.881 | 0.858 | 0.918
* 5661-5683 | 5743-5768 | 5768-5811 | 0.1 angstrom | 0.881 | 0.91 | 0.926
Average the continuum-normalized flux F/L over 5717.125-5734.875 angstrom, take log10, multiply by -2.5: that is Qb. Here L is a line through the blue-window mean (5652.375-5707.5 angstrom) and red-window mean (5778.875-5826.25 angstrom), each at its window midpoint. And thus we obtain 0.02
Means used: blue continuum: 0.877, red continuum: 0.911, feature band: 0.871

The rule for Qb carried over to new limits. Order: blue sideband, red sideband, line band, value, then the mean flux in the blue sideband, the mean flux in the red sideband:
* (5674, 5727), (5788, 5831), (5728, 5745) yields 0.00 mag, 0.864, 0.917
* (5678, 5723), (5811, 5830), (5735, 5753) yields -0.04 mag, 0.866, 0.875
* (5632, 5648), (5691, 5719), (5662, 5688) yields -0.02 mag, 0.862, 0.857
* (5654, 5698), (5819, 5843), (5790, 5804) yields -0.01 mag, 0.878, 0.955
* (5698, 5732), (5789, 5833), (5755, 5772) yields -0.03 mag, 0.862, 0.931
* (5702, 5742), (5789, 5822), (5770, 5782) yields 0.01 mag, 0.868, 0.939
